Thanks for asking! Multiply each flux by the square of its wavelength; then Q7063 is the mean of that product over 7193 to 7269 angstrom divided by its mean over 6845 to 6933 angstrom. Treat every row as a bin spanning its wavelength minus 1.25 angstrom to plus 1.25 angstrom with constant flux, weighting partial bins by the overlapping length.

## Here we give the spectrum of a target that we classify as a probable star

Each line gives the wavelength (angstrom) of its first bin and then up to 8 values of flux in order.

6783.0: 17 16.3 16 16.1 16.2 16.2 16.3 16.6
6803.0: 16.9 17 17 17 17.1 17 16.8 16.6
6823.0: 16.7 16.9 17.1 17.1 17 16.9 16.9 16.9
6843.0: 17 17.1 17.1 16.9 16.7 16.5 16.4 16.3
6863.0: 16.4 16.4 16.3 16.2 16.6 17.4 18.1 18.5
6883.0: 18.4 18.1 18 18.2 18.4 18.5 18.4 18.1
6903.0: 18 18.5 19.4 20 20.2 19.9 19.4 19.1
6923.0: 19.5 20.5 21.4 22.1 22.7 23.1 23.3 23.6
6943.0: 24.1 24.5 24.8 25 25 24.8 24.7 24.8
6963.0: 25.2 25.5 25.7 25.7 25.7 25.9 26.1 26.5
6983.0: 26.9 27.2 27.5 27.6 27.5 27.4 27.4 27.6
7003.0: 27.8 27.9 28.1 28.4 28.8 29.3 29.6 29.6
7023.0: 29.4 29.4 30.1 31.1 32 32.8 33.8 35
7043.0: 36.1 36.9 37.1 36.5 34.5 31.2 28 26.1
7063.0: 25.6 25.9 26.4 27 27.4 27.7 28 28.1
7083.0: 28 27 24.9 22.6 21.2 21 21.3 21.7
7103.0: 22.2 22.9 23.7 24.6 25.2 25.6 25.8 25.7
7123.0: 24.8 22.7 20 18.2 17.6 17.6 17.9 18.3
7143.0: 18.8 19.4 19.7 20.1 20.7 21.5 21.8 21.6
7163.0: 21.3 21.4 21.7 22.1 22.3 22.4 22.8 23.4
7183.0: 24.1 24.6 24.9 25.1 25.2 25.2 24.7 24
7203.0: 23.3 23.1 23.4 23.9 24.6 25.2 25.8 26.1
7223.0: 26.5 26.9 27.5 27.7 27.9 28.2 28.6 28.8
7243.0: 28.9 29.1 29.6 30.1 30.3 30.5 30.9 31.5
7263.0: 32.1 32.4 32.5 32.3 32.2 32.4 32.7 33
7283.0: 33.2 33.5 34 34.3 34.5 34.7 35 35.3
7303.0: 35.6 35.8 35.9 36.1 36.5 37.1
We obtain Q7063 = 1.66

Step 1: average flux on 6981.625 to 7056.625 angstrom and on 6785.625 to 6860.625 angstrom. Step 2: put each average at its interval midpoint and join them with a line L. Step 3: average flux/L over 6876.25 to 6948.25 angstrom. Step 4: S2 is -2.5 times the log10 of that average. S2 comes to 0.15 mag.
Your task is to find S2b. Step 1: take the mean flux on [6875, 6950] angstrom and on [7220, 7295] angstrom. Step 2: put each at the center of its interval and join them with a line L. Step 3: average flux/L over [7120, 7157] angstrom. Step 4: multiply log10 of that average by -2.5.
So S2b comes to 0.32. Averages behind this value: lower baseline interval 20.2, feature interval 20.1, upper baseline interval 30.7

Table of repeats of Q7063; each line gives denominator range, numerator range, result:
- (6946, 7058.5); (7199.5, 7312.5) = 1.13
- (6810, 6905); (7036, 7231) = 1.56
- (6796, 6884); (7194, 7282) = 1.88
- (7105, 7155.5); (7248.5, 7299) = 1.58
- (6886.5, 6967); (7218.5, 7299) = 1.57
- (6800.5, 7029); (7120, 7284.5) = 1.28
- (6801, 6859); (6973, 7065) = 1.86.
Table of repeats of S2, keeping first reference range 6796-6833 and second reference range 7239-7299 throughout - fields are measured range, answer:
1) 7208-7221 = 0.209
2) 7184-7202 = 0.188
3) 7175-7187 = 0.228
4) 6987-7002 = -0.201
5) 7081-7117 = 0.109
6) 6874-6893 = 0.061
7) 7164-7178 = 0.288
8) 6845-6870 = 0.106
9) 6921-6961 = -0.106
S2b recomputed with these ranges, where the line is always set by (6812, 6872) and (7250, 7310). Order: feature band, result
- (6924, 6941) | -0.109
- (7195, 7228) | 0.224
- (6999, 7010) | -0.216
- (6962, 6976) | -0.189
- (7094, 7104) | 0.222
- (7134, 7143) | 0.473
